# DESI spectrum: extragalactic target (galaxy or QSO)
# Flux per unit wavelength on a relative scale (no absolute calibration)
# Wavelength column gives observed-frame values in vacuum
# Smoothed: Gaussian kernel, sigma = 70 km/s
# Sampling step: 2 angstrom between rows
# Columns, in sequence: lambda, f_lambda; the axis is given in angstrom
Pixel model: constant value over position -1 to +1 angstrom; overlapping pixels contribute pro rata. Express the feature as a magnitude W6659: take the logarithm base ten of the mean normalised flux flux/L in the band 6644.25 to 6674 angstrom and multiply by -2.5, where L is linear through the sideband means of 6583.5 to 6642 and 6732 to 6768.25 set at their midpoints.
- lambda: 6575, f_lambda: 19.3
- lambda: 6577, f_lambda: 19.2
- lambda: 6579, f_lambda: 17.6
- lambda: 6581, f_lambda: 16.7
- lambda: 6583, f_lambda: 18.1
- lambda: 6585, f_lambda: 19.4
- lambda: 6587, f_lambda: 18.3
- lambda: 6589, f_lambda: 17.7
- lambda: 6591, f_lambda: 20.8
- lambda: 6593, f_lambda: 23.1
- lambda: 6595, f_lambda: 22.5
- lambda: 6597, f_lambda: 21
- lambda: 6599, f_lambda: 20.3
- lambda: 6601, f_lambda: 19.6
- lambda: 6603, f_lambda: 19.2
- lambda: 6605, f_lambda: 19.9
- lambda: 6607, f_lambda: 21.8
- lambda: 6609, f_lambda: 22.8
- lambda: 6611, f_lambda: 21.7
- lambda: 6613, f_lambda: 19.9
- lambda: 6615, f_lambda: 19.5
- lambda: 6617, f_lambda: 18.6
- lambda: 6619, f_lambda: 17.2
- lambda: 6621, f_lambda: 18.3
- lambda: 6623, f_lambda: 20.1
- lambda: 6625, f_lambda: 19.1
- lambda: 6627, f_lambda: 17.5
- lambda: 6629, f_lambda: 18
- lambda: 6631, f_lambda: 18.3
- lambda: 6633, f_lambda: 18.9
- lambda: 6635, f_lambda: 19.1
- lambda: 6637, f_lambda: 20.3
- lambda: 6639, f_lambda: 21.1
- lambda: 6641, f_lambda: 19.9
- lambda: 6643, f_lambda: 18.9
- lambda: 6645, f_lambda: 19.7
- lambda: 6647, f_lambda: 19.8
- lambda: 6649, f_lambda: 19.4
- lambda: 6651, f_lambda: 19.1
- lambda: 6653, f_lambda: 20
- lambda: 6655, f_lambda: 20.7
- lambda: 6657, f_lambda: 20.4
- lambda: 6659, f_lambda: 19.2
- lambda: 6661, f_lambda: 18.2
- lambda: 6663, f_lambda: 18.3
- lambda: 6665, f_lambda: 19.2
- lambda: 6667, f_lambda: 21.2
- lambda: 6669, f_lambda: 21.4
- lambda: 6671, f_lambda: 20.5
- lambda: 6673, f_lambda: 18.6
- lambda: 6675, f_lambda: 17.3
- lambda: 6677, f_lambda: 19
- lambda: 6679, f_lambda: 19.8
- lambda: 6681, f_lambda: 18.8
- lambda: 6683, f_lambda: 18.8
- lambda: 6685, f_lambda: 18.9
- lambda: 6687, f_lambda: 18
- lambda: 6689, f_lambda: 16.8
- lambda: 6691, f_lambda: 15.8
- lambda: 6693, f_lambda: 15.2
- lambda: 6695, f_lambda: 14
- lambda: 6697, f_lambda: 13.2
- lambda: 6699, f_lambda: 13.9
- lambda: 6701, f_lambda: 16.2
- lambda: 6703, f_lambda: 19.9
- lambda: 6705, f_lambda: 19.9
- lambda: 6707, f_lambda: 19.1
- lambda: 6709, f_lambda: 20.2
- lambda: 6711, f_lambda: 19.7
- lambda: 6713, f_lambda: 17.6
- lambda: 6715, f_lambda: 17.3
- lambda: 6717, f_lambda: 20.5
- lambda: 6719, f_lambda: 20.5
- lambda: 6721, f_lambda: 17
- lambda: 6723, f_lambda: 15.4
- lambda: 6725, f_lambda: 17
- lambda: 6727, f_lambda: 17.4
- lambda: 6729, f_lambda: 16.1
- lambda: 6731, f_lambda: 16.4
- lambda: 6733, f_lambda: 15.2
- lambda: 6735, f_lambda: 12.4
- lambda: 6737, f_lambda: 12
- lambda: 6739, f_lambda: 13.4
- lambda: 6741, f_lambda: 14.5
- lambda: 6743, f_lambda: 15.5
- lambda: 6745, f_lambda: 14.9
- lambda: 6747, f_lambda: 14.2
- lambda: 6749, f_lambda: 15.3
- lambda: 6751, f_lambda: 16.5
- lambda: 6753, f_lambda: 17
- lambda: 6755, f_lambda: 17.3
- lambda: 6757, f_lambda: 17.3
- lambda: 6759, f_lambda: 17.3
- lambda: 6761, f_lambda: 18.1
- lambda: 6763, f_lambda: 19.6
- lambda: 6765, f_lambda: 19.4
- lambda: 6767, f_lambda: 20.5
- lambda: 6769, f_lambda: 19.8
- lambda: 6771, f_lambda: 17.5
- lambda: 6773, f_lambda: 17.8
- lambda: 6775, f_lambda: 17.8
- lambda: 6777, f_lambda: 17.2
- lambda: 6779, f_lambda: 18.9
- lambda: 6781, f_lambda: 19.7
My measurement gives -0.066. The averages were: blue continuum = 19.8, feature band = 19.7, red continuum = 16.2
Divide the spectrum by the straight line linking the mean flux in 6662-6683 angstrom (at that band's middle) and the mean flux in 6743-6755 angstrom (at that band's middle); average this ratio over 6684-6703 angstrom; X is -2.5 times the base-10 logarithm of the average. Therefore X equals 0.15 mag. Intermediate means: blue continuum 19.4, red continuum 15.7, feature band 16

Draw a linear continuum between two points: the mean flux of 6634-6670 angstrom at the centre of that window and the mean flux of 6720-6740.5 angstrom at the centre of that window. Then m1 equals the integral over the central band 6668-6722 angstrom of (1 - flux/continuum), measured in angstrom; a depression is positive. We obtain -2.7 angstrom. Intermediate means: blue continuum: 19.8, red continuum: 15.2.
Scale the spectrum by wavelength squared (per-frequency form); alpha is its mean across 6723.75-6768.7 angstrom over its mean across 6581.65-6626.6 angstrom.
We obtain 0.85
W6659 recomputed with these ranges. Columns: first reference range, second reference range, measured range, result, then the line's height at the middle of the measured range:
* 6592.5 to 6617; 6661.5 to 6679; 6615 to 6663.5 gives 0.049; 20.1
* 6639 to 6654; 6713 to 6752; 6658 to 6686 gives -0.040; 18.5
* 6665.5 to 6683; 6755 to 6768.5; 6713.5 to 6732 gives 0.090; 19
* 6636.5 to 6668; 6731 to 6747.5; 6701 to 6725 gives -0.177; 15.8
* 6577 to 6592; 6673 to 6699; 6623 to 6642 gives -0.083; 17.8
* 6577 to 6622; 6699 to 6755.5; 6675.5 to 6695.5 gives 0.005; 17.7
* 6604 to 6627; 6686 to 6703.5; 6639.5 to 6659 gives -0.097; 18.1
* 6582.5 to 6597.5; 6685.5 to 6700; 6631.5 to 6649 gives -0.106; 17.8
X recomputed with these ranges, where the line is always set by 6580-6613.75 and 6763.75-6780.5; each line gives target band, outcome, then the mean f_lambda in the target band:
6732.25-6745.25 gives 0.34 mag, 13.9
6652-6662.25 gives 0.00 mag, 19.7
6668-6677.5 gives 0.01 mag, 19.4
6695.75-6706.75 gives 0.15 mag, 16.7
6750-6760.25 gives 0.10 mag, 17.1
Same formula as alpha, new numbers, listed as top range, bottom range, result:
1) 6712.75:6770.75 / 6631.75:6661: 0.87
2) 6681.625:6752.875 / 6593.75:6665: 0.86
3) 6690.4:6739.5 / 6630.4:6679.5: 0.87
